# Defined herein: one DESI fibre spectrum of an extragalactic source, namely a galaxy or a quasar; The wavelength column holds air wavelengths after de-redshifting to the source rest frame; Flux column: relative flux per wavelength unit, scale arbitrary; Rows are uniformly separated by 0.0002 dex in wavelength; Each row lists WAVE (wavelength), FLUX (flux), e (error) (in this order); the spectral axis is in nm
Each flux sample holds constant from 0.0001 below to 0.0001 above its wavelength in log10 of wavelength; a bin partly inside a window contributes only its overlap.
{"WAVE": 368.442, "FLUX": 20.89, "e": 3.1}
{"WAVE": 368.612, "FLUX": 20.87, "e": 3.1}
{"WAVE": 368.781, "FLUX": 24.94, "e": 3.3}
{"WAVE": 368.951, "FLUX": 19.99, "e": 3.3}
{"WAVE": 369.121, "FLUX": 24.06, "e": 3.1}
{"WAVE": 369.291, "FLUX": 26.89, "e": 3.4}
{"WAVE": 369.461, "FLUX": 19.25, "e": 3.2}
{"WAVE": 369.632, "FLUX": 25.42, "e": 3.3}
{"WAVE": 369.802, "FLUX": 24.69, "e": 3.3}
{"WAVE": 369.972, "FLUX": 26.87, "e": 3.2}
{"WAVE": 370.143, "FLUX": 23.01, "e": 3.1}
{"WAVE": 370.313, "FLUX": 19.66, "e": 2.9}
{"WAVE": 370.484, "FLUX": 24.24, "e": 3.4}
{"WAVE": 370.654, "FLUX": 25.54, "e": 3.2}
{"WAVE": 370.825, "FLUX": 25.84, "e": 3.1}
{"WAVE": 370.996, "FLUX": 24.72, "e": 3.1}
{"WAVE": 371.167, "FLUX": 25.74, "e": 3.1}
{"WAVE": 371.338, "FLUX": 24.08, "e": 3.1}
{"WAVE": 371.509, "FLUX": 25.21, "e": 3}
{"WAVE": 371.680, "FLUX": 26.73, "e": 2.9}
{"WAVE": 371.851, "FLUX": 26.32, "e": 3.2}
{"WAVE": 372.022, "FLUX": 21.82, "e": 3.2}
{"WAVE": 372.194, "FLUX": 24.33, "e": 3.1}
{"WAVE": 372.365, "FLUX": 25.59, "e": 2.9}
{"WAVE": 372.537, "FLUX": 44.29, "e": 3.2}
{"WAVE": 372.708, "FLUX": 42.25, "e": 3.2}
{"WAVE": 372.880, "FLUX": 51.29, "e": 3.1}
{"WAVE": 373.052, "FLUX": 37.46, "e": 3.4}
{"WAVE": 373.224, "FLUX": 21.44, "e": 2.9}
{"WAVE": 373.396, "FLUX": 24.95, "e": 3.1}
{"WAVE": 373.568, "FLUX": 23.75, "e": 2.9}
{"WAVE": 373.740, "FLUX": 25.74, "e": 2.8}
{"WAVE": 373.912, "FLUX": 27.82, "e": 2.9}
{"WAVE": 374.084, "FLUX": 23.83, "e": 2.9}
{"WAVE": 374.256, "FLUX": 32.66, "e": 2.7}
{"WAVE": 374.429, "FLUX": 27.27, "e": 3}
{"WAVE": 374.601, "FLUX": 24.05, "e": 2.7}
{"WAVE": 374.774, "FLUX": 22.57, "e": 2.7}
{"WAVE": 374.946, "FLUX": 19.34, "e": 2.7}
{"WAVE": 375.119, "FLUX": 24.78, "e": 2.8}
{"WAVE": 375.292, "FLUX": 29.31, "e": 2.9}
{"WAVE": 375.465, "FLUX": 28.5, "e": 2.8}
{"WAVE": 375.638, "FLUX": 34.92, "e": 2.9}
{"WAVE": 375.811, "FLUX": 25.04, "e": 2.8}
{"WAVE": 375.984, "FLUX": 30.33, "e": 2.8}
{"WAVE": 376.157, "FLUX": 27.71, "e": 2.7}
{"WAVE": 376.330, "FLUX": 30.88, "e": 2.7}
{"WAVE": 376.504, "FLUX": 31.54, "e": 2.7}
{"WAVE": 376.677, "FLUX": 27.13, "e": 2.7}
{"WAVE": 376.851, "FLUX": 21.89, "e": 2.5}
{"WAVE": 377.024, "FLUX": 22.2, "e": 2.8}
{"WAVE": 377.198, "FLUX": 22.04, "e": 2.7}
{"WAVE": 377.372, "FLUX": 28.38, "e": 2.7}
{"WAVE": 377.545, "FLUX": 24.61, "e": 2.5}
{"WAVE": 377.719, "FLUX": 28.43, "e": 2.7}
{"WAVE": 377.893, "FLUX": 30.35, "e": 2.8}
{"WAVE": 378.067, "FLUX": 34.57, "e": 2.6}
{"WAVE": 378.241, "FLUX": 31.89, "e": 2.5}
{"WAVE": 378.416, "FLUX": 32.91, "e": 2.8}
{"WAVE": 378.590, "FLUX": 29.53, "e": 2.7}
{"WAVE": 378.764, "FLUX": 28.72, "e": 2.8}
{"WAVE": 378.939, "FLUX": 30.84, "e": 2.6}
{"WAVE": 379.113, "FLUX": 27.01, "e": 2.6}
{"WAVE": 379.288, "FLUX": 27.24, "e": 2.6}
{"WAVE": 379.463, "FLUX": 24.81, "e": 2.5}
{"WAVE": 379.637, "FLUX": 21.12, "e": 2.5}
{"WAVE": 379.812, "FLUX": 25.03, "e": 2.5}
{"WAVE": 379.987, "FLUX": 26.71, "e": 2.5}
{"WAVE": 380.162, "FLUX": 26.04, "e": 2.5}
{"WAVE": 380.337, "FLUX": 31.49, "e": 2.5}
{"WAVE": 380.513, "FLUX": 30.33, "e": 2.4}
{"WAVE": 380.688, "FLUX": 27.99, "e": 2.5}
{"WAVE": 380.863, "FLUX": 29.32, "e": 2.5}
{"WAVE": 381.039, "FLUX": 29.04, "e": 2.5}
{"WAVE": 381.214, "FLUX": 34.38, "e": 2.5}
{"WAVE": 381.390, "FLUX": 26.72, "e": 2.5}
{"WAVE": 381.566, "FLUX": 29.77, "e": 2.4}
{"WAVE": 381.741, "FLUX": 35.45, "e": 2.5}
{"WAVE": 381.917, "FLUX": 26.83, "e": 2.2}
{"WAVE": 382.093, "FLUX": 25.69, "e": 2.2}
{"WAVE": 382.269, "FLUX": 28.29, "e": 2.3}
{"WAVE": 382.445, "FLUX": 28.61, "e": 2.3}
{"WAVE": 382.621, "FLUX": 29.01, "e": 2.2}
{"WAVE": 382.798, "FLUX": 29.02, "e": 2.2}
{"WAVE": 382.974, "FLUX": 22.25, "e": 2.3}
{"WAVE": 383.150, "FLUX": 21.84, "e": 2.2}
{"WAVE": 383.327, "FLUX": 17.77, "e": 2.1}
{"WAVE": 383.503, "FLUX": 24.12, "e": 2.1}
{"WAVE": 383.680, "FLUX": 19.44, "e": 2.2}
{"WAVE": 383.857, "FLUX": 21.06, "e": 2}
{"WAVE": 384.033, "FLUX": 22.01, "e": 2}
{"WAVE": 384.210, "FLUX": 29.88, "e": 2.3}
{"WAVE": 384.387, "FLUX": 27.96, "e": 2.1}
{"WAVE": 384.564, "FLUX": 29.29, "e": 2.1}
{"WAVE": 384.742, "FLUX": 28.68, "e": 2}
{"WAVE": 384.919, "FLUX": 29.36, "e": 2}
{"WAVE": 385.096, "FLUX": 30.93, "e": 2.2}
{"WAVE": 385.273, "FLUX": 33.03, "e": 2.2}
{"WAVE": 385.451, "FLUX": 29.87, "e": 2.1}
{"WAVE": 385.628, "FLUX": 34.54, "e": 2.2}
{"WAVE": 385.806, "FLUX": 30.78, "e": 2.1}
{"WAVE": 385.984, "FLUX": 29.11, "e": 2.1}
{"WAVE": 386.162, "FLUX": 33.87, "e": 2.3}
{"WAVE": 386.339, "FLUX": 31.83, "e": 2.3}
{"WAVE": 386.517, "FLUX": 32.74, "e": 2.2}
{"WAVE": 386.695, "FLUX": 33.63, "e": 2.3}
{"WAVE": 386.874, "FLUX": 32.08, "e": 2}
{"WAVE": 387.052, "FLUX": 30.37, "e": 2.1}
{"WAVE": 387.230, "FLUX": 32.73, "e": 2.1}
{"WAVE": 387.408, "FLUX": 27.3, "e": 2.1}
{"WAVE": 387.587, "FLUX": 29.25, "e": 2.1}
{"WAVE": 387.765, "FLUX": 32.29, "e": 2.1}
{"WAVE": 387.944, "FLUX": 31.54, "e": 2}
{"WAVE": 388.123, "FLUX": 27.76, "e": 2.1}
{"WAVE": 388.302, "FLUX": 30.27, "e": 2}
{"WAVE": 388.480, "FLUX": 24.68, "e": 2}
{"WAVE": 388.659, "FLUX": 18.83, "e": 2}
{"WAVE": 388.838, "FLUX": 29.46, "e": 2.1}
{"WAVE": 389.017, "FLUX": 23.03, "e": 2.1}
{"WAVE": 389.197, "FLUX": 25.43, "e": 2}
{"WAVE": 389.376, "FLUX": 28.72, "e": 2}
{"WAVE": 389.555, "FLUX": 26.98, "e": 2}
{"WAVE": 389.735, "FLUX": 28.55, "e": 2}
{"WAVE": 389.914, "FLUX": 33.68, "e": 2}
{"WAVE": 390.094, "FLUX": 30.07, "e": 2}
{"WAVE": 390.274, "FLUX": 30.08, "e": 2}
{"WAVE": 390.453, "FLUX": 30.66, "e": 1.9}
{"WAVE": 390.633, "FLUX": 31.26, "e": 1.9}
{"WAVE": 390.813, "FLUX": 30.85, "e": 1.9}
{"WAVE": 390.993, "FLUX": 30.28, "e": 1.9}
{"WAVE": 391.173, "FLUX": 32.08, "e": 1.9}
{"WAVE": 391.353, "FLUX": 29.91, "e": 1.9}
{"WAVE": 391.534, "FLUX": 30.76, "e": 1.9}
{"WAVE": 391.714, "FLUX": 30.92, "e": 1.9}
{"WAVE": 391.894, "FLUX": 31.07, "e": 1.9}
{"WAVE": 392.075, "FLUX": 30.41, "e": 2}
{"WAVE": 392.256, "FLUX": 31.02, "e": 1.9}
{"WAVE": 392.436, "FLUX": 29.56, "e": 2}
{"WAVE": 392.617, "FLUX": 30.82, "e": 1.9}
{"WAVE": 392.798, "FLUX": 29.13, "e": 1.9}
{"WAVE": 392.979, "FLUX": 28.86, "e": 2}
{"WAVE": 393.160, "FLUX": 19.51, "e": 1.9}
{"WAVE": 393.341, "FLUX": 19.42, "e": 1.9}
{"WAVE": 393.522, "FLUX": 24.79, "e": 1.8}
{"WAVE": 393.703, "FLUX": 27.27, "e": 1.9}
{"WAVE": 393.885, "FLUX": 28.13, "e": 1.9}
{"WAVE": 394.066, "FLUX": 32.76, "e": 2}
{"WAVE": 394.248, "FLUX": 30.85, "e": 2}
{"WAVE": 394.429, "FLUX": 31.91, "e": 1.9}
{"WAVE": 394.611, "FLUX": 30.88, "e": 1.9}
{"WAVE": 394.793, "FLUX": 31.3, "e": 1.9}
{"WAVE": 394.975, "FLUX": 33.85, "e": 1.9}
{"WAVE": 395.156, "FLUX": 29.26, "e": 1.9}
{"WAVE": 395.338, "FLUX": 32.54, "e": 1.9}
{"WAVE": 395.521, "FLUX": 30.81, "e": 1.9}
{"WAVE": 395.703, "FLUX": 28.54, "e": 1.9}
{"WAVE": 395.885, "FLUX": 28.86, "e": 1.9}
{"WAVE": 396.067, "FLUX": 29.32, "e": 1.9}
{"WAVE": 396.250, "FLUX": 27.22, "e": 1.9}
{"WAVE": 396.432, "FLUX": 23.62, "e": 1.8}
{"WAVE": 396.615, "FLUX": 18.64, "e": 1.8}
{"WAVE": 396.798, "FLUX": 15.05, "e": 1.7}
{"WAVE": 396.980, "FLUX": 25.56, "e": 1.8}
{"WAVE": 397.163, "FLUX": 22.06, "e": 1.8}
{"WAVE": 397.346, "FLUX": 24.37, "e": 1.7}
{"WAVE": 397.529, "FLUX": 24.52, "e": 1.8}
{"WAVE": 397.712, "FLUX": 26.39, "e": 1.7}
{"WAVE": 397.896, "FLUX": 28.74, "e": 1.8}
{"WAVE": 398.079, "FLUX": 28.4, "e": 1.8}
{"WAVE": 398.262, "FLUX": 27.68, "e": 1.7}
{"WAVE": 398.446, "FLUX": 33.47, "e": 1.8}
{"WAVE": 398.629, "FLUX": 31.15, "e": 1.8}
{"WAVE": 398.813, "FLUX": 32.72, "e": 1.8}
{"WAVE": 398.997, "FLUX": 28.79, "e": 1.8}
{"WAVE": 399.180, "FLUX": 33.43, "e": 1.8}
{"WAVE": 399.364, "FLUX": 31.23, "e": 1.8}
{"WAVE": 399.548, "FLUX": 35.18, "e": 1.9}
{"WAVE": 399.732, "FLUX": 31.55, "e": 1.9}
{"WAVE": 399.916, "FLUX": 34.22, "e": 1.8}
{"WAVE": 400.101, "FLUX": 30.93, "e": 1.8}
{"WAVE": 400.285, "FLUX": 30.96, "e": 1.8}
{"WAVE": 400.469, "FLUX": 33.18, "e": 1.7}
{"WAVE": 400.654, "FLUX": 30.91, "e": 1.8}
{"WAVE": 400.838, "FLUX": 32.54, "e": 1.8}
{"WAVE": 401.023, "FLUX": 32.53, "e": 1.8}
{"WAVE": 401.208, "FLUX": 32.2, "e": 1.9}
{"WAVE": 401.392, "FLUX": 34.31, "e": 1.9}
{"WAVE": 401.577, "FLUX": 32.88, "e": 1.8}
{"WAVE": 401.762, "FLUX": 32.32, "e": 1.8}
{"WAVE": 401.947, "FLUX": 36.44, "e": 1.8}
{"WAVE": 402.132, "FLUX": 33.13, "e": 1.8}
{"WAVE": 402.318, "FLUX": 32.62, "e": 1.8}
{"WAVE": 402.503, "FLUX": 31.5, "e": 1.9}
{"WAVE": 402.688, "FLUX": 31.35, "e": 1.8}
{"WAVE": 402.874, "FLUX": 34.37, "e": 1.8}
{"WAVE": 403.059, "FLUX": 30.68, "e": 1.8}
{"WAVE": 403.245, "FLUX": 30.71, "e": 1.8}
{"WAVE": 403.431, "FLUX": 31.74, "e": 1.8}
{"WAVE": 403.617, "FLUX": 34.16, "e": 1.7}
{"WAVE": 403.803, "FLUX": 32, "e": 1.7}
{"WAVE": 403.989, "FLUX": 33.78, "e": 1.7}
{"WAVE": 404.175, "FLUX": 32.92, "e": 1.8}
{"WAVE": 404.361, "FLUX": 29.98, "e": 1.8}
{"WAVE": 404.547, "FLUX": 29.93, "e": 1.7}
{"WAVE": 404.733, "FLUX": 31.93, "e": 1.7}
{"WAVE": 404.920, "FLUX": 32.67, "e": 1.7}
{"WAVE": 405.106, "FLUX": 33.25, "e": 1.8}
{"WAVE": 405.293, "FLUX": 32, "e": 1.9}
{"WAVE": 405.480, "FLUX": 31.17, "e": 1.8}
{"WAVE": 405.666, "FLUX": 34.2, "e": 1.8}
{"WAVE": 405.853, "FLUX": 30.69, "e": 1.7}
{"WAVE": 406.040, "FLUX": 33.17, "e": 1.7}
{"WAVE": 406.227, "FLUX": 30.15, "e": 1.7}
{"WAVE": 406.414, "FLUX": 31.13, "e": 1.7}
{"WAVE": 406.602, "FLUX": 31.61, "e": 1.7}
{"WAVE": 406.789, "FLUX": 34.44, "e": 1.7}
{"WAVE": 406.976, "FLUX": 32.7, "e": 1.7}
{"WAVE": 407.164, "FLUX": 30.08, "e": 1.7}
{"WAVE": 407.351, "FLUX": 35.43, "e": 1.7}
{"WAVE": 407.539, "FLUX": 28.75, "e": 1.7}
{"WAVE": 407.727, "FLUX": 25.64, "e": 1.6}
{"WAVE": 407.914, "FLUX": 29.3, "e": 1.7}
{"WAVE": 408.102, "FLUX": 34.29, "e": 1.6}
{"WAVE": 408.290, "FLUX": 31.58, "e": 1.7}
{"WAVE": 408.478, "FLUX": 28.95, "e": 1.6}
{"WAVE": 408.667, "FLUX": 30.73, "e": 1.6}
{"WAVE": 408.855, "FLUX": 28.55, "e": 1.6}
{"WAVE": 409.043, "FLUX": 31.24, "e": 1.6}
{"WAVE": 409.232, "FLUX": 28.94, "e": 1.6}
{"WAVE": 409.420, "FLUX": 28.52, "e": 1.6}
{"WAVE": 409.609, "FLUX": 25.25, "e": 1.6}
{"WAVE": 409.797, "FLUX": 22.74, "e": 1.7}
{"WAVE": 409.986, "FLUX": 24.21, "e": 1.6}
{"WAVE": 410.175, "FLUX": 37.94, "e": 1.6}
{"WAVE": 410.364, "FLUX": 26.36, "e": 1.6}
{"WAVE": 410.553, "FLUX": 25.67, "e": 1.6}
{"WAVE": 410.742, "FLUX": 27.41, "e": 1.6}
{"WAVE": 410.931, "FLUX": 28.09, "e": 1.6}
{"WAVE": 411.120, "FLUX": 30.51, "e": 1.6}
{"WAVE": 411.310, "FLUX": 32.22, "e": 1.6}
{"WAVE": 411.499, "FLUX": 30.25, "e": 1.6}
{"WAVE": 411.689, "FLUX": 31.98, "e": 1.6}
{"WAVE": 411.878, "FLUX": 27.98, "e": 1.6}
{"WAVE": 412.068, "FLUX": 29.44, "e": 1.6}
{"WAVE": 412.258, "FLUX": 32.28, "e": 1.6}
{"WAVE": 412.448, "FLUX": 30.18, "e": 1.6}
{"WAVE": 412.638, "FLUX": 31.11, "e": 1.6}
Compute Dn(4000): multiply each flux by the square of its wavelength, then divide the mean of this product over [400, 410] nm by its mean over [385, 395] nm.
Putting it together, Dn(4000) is 1.14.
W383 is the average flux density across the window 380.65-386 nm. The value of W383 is 27.8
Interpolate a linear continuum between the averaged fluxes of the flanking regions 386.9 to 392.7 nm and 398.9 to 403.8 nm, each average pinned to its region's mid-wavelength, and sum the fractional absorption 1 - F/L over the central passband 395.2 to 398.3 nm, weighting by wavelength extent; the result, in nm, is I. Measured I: 0.52 nm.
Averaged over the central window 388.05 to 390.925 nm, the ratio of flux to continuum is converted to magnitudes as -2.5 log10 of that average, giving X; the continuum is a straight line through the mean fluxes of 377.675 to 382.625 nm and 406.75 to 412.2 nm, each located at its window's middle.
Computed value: 0.04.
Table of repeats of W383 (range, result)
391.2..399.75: 28.6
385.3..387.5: 31.6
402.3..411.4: 30.7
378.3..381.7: 28.5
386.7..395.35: 29.2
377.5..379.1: 30.2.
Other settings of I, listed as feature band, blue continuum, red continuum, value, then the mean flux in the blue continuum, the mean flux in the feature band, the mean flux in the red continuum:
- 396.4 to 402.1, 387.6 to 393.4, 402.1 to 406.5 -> 0.22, 28.7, 29.7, 32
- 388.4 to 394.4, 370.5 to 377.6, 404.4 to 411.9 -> 0.10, 27.6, 28.5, 30.3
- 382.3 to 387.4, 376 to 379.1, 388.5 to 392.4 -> 0.08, 28.5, 28.4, 29.2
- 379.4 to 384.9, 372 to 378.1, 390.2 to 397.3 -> 0.31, 28.4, 26.8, 28.4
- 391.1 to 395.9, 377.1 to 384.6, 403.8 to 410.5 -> -0.08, 27.4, 29.5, 30.7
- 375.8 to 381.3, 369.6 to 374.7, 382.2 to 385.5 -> -0.25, 27.6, 28.2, 26.4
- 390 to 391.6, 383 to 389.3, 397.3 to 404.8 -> -0.08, 28.1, 30.7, 31.6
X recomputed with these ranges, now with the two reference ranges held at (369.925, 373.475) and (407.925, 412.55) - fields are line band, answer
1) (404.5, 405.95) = -0.10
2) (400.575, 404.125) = -0.12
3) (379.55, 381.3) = 0.01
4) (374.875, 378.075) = 0.04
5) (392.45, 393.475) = 0.12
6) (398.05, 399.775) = -0.09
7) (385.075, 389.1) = -0.05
